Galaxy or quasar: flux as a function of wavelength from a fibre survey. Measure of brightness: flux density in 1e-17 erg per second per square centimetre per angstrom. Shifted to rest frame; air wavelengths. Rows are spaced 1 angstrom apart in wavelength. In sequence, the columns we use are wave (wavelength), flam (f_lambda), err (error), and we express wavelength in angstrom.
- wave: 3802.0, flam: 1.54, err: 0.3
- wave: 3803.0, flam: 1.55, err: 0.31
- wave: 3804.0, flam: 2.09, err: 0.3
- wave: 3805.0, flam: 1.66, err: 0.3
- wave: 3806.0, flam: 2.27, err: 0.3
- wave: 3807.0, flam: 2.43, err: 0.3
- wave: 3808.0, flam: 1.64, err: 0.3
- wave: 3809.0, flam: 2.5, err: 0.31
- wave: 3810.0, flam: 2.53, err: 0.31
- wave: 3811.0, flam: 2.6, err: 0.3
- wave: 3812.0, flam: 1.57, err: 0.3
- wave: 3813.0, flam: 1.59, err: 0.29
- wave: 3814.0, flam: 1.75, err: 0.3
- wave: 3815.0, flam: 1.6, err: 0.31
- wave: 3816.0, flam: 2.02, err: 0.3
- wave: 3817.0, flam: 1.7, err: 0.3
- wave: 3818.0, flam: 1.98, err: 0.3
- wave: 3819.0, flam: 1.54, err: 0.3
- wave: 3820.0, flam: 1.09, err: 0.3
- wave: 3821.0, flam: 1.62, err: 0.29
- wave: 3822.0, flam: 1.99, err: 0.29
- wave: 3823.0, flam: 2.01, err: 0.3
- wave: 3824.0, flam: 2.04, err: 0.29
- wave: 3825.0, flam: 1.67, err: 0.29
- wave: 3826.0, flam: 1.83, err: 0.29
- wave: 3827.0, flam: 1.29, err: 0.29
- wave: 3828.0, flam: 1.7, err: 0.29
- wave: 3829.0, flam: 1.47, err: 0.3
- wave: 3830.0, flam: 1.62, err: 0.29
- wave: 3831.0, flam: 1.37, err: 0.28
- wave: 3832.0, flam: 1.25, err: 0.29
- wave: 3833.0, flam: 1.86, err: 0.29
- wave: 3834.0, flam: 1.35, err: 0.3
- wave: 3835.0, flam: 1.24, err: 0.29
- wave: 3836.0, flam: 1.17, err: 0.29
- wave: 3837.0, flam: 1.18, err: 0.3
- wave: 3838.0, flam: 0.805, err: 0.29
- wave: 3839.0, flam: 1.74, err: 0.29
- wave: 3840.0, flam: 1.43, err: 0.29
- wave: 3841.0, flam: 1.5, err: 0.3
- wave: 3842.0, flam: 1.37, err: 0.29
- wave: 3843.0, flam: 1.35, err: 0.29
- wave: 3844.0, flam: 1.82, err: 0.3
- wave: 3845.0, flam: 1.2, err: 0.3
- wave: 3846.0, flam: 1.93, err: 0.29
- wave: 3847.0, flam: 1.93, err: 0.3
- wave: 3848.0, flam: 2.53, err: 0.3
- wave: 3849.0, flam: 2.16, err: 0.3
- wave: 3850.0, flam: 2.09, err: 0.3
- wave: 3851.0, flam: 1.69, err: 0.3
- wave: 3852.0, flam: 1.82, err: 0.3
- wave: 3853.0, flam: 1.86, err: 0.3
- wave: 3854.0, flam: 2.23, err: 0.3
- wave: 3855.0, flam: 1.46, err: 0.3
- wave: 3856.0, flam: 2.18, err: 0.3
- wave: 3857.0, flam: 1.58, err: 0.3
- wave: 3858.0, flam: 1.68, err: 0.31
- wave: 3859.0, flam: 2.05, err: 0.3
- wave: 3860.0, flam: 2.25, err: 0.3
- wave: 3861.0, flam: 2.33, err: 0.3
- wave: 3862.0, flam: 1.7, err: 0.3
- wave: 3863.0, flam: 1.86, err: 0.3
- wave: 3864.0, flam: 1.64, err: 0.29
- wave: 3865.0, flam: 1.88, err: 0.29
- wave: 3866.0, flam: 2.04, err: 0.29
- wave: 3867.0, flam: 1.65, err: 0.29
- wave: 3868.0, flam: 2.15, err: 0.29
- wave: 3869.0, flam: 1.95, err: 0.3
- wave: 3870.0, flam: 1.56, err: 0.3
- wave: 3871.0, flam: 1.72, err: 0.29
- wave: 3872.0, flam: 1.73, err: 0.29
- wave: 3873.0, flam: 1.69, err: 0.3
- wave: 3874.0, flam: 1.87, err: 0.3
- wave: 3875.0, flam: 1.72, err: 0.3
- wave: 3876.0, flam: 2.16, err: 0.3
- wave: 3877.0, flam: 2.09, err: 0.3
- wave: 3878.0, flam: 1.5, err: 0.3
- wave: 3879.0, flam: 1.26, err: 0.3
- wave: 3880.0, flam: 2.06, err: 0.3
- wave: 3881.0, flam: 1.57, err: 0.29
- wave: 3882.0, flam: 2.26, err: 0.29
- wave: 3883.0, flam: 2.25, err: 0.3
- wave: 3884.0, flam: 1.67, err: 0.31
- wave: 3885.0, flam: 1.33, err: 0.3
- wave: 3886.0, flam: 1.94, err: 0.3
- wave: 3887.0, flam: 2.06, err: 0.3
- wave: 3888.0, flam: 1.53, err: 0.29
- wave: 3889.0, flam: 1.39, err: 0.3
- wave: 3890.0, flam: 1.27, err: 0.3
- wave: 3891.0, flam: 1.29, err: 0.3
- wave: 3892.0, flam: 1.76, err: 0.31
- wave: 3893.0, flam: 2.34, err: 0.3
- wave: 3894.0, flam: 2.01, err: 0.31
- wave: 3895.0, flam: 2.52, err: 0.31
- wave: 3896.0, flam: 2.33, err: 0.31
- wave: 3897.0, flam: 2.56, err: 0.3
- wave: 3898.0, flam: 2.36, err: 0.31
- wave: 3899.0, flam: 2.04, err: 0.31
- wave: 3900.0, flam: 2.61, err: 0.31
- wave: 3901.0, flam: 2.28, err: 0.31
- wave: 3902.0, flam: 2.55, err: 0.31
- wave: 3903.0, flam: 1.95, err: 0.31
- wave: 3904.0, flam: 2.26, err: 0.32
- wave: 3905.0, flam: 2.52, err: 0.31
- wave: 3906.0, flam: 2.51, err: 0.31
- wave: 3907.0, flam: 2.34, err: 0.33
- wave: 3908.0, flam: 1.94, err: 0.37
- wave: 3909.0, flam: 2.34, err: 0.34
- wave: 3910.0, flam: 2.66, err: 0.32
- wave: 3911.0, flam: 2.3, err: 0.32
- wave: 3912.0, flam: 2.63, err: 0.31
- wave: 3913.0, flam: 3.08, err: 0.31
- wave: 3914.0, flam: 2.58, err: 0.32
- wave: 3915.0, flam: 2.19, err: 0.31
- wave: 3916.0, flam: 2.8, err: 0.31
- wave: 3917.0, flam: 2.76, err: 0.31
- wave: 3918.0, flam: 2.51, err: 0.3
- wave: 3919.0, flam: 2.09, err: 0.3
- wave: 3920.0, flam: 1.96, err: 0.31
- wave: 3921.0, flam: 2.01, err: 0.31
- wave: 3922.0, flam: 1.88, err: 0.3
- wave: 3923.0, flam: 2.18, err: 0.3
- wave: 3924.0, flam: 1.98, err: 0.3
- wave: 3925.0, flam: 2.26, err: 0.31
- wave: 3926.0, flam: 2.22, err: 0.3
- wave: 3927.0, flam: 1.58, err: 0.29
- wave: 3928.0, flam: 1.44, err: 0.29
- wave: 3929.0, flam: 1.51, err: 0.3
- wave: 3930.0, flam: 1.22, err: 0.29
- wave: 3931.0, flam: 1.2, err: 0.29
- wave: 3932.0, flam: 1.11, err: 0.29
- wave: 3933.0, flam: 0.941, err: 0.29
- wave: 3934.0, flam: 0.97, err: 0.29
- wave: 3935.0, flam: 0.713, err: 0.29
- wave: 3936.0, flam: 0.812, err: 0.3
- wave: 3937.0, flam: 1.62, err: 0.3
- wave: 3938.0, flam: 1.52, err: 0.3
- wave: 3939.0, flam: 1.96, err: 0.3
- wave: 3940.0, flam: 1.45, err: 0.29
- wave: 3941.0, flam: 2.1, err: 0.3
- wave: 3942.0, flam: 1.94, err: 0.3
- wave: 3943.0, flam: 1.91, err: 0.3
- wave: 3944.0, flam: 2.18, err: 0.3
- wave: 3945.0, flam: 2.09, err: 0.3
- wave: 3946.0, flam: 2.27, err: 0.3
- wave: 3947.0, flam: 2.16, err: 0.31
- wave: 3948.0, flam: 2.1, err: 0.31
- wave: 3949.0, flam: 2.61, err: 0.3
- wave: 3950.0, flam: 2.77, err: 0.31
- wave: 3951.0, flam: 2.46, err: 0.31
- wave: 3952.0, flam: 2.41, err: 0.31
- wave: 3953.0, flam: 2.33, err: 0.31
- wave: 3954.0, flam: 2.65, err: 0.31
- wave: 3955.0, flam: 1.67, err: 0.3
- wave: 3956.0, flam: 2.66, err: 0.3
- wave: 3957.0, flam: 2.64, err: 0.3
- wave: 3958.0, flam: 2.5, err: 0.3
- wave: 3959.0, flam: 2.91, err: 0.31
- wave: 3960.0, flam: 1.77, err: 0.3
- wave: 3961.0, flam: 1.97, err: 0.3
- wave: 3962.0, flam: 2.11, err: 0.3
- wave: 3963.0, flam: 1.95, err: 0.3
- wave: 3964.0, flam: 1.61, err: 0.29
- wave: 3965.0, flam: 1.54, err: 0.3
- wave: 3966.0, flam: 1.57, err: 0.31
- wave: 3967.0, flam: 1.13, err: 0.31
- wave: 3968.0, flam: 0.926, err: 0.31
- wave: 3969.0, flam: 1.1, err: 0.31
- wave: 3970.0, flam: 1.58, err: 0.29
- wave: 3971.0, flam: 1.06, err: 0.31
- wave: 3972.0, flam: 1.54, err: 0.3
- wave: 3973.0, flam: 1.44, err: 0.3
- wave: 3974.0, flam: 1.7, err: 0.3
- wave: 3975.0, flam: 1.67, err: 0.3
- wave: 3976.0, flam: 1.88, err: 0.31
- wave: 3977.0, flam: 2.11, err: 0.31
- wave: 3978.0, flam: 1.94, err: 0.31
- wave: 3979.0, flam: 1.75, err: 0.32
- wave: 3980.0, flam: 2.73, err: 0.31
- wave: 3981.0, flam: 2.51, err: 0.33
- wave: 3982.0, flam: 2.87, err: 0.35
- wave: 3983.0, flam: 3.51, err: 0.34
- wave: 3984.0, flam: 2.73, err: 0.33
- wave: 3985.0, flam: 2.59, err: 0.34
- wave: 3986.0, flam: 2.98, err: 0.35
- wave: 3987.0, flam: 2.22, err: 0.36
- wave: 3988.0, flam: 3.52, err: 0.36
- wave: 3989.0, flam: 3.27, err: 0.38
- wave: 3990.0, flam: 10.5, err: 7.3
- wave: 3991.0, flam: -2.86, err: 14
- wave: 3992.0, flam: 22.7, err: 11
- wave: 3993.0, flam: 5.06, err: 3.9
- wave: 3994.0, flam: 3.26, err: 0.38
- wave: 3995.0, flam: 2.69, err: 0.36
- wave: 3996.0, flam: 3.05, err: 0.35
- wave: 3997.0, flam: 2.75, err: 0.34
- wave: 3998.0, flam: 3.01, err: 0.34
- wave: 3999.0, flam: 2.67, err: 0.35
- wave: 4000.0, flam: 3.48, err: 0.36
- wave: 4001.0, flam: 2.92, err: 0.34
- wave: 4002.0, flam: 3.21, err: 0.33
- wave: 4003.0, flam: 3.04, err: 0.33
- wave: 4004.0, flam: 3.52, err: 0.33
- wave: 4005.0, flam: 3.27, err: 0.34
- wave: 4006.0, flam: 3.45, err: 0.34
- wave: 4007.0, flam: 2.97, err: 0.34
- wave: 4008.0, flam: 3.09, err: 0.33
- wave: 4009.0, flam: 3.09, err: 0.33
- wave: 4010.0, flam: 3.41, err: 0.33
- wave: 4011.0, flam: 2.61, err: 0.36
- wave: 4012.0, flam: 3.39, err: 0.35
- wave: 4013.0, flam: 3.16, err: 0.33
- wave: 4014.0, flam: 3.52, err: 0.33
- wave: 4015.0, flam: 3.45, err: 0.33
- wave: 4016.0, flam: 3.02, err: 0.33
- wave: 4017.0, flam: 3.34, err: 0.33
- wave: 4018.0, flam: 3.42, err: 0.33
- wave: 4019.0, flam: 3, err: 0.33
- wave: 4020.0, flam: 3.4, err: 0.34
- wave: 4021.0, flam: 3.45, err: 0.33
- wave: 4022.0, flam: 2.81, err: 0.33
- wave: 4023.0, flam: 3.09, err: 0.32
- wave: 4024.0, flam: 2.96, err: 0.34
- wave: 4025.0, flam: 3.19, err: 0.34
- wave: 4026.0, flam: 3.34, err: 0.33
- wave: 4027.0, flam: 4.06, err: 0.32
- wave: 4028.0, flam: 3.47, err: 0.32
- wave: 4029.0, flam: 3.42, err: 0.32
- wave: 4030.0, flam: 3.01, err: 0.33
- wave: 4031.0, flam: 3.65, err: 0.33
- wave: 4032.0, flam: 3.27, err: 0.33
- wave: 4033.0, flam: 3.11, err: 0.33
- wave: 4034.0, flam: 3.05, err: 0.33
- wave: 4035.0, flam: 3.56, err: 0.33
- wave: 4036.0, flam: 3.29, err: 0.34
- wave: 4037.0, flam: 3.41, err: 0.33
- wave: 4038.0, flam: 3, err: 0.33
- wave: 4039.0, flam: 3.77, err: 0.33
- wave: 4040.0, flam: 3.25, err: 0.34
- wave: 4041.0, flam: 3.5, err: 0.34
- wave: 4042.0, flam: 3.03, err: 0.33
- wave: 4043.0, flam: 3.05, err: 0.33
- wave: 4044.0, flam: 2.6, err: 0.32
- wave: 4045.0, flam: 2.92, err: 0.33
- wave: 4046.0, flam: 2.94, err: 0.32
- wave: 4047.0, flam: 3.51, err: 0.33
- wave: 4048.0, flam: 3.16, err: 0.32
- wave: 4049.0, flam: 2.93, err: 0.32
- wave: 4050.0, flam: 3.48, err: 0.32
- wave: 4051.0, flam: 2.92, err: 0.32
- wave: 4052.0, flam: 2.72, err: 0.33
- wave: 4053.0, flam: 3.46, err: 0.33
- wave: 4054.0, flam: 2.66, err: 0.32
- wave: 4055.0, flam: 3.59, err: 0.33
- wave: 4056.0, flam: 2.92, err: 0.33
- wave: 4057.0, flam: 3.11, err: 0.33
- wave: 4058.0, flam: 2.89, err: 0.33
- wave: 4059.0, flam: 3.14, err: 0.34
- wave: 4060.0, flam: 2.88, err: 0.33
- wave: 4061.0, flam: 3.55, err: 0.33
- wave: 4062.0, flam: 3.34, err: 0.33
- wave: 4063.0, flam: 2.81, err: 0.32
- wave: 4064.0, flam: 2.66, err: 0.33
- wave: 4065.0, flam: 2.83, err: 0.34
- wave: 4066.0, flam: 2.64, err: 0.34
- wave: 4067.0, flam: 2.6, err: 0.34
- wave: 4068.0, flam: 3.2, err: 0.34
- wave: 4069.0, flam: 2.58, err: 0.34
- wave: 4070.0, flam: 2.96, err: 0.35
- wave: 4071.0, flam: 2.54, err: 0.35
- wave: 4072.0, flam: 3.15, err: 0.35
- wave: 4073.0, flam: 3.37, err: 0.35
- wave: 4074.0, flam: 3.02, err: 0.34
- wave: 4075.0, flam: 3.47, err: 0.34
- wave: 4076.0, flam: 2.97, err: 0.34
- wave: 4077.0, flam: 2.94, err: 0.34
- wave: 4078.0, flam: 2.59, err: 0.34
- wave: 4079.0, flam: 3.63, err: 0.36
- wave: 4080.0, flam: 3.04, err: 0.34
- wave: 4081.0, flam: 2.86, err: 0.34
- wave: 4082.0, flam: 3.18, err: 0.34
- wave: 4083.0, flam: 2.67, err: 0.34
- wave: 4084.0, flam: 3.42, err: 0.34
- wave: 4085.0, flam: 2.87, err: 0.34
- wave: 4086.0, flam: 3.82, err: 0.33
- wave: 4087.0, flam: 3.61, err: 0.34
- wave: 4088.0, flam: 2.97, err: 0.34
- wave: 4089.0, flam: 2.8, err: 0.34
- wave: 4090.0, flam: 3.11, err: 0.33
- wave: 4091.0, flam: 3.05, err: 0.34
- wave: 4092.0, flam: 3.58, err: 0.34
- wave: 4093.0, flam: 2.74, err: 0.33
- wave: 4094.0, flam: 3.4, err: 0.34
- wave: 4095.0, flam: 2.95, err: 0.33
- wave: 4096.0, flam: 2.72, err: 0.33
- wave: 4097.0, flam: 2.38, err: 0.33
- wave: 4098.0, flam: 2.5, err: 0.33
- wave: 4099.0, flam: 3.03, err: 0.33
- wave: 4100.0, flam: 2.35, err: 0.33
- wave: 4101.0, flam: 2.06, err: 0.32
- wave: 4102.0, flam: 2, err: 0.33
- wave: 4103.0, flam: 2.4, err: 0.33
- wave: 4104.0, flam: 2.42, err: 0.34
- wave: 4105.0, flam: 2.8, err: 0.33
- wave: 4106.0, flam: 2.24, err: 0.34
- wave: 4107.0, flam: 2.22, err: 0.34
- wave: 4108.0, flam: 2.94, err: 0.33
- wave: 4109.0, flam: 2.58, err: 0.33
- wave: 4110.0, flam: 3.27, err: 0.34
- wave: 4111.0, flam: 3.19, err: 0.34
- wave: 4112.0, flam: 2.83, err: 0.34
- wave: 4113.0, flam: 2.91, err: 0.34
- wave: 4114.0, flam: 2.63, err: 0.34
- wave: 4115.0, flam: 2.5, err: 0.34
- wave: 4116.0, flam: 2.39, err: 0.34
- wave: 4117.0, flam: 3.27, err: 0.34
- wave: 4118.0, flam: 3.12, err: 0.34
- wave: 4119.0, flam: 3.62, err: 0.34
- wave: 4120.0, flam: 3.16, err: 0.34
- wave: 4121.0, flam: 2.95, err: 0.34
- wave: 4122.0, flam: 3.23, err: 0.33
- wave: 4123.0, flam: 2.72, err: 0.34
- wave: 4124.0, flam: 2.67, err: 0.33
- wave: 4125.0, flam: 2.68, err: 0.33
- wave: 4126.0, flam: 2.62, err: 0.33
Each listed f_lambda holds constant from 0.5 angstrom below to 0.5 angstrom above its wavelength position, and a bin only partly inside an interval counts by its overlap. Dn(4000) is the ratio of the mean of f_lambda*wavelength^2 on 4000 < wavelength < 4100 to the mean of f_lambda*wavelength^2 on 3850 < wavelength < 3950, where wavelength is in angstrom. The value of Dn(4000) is 1.73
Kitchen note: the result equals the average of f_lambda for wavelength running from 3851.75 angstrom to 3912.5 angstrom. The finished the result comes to 1.98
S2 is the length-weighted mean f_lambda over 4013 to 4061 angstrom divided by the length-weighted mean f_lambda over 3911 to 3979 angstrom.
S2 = 1.68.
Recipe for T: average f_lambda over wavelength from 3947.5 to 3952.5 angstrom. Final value 2.47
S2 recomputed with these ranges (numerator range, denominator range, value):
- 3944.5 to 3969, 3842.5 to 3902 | 1.10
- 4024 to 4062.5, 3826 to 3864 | 1.91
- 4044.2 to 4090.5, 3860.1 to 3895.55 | 1.67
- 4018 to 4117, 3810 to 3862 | 1.76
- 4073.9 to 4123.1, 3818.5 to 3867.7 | 1.71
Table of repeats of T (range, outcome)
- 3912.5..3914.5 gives 2.83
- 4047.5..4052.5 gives 3.04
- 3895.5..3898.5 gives 2.42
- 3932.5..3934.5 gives 0.956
